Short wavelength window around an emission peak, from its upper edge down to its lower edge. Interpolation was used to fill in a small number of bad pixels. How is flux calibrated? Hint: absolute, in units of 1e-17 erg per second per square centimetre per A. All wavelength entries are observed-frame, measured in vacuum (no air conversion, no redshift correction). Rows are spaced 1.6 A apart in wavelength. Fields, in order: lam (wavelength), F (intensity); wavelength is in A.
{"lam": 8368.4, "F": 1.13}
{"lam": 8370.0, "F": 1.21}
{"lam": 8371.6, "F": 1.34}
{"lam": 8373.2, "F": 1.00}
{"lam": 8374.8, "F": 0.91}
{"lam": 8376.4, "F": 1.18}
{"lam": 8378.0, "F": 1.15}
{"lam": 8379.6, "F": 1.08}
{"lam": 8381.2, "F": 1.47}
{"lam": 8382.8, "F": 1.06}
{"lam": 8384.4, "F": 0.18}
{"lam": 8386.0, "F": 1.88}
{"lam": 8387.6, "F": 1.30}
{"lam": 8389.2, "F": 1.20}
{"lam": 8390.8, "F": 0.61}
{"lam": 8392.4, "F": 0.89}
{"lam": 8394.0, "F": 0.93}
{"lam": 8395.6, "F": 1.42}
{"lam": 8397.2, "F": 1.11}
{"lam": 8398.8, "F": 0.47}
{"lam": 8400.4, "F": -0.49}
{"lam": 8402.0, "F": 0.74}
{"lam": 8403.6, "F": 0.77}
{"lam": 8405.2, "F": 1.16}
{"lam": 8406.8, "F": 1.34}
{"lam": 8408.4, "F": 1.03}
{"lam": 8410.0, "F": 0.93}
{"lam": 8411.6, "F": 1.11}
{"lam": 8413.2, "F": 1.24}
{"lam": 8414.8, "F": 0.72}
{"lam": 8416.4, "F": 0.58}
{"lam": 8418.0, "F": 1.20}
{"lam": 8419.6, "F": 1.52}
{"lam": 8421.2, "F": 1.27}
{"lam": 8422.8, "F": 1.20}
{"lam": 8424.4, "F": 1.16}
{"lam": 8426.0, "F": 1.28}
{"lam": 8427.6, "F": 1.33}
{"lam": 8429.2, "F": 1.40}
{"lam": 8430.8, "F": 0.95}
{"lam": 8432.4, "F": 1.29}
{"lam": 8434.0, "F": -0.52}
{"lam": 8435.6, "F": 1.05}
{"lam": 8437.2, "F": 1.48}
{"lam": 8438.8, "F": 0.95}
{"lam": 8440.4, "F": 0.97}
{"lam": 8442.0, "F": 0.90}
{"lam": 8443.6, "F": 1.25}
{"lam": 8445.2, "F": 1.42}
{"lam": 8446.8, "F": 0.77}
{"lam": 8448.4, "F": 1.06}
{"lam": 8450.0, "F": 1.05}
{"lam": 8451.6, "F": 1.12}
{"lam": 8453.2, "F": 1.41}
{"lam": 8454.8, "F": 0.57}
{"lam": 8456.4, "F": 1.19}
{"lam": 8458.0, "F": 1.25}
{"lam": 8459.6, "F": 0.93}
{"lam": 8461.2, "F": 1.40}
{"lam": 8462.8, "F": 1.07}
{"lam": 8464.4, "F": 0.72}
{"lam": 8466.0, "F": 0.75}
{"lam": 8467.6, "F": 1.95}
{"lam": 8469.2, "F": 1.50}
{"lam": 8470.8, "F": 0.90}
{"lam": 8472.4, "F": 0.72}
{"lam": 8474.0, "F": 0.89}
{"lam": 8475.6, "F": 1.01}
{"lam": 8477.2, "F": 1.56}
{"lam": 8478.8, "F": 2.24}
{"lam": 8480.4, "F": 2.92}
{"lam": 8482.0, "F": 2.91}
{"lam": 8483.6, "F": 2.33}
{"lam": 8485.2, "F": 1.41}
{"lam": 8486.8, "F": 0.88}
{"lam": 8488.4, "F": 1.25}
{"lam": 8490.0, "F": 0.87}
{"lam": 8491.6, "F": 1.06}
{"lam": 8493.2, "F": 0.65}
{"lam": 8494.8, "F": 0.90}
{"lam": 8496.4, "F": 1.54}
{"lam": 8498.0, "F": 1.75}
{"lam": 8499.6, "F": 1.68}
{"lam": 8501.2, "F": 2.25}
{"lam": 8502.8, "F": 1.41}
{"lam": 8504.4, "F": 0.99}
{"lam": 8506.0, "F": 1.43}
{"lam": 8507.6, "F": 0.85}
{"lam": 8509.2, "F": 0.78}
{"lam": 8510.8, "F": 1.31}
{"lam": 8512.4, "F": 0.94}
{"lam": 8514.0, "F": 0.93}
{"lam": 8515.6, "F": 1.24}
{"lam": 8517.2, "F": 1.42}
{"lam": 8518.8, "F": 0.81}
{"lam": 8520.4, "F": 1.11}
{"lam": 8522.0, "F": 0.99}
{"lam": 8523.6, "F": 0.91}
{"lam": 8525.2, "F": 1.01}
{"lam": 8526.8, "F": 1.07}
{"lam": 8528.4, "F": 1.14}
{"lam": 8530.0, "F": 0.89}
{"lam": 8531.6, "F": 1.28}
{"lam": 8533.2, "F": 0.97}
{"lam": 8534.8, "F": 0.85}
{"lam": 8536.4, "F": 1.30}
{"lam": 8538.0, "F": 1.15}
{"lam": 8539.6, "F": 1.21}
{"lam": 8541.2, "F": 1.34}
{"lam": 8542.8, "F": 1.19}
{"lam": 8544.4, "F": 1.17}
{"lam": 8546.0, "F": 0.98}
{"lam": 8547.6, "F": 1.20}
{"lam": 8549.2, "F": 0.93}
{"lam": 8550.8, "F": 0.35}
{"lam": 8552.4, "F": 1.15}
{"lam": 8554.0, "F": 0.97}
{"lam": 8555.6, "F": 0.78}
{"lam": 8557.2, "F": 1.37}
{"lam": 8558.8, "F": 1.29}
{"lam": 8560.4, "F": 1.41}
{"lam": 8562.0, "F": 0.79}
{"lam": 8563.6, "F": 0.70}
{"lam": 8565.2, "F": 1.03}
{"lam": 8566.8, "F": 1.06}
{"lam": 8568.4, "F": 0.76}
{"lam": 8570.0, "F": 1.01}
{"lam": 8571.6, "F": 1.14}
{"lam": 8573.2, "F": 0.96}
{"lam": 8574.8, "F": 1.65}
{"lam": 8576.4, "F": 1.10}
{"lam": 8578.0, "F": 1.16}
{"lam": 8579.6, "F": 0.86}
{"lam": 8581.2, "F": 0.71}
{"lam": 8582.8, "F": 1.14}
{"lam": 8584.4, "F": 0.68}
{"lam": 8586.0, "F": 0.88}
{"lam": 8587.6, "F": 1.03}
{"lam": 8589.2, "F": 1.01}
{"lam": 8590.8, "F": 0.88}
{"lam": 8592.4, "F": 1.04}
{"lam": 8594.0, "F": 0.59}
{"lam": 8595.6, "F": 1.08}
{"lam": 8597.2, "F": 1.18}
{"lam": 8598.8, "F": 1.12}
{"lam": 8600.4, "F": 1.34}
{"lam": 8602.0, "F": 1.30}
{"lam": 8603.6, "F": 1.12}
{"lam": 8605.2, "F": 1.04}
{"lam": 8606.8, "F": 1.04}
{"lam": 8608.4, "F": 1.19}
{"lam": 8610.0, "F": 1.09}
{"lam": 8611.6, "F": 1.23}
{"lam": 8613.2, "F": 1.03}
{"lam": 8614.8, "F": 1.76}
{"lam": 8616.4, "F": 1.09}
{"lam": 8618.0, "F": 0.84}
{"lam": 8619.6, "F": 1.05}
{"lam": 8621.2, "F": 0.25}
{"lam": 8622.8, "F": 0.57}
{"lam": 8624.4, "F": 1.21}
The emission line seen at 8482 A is [S II]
